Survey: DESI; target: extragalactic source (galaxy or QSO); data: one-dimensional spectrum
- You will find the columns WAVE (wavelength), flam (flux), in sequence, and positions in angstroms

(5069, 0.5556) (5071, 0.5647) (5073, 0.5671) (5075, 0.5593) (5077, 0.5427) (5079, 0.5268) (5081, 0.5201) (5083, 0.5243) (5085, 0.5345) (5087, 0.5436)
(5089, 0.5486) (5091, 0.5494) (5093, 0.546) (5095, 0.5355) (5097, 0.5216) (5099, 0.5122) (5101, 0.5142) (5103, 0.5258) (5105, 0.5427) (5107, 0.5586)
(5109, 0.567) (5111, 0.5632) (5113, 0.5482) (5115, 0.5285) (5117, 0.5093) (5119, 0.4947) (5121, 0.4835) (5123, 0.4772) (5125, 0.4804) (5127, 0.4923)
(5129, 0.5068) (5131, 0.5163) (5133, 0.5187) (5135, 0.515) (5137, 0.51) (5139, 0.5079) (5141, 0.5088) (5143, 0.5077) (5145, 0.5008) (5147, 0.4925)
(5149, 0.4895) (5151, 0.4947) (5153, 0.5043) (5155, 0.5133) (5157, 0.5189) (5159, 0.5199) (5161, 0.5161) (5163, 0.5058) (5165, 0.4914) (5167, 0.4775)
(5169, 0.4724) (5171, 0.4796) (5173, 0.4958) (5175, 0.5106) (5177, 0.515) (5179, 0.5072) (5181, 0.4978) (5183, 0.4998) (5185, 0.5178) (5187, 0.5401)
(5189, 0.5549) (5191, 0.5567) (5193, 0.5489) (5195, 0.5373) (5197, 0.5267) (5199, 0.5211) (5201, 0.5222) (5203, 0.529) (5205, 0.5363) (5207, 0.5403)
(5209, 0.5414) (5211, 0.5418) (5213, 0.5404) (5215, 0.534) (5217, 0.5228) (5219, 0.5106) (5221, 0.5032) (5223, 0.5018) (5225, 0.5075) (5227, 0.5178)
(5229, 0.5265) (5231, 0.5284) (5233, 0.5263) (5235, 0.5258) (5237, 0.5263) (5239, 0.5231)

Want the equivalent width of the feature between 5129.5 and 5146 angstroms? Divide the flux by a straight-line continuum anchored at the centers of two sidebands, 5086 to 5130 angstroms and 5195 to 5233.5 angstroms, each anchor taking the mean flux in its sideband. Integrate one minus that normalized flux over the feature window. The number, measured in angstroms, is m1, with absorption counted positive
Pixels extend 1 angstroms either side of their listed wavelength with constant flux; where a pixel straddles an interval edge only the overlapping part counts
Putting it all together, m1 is 0.5 angstroms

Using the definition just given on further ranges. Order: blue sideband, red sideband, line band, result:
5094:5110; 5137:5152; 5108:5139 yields 0.23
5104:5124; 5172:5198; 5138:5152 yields 0.68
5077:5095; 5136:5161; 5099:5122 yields -0.21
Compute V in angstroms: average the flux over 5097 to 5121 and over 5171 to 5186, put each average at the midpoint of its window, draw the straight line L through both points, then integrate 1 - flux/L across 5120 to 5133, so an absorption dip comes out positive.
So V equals 0.7 angstroms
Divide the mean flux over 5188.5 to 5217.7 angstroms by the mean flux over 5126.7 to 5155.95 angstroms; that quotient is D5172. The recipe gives 1.1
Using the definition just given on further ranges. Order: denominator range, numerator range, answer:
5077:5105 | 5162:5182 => 0.93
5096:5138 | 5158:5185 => 0.96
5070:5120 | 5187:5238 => 0.98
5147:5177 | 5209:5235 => 1.05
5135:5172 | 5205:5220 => 1.06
